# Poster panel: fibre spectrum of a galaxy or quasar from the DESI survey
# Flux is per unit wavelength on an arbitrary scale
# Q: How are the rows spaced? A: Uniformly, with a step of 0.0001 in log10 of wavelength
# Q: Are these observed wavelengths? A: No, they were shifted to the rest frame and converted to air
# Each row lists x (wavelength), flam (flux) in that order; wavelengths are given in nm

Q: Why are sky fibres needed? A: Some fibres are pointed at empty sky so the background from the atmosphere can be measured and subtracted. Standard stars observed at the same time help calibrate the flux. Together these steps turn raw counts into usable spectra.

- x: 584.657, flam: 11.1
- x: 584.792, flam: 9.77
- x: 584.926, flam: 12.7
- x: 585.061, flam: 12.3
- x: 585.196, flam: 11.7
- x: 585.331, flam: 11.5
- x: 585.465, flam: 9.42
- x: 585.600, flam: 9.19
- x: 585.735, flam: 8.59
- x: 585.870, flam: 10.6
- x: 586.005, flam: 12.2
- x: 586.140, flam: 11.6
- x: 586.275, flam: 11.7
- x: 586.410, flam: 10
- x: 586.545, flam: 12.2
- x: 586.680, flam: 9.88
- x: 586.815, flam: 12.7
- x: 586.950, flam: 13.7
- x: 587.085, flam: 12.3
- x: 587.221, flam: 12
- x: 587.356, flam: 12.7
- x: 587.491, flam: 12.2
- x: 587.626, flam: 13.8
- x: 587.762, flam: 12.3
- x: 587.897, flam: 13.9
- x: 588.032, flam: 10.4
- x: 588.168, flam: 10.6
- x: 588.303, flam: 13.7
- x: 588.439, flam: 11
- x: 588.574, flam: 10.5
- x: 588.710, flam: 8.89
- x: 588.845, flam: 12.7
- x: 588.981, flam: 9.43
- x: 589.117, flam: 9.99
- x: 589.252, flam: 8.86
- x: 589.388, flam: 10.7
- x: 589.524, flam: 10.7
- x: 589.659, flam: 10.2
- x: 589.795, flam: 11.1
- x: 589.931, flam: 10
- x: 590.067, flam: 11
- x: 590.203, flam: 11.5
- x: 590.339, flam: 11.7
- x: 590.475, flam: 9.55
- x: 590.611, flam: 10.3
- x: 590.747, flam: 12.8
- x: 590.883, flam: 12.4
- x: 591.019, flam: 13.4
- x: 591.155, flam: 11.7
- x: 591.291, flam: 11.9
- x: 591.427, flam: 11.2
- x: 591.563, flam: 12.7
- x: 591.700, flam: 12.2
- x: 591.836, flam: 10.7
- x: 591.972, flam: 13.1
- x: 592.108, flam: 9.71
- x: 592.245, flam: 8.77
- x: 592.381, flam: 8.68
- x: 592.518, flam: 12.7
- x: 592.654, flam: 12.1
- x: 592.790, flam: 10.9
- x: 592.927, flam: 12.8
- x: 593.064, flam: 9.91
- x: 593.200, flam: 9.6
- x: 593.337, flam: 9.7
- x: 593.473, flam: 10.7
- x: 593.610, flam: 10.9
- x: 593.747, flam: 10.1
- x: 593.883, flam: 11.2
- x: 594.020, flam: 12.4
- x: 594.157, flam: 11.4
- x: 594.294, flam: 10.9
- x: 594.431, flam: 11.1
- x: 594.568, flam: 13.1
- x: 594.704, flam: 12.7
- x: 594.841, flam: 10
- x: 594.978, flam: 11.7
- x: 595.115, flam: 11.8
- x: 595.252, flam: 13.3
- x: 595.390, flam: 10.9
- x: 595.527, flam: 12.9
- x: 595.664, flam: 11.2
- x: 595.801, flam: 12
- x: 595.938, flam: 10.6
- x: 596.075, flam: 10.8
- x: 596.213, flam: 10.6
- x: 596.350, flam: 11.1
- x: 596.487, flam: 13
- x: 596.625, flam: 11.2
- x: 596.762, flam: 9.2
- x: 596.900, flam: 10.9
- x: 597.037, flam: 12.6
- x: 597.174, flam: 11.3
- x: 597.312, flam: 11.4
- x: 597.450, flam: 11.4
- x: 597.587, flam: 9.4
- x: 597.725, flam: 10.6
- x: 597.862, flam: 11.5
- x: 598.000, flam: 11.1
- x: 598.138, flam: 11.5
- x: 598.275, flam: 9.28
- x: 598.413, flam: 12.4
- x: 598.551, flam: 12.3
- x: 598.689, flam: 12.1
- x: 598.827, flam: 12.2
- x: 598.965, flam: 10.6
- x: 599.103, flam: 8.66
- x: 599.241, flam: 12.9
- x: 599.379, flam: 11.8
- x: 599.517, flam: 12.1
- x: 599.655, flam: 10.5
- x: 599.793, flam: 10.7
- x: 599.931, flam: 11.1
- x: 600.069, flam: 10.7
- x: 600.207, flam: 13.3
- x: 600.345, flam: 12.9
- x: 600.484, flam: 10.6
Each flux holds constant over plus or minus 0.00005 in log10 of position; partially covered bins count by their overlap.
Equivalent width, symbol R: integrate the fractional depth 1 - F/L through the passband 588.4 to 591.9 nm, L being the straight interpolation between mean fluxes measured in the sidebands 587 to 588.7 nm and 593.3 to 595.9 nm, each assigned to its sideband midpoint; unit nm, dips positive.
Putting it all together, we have 0.23 nm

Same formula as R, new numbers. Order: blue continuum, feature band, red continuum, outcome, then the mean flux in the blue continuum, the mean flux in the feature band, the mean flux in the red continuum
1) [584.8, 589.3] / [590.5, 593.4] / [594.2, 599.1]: 0.02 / 11.4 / 11.3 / 11.4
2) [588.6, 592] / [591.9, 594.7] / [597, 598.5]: 0.02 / 11.1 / 11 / 11.1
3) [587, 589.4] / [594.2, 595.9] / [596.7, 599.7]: -0.08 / 11.5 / 11.8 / 11.2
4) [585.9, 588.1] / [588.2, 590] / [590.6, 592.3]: 0.20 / 12.1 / 10.6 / 11.7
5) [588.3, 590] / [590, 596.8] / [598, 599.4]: -0.29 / 10.5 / 11.3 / 11.3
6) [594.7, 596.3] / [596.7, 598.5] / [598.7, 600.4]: 0.08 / 11.5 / 11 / 11.5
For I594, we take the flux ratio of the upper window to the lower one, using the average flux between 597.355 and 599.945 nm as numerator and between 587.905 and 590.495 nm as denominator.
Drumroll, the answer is 1.04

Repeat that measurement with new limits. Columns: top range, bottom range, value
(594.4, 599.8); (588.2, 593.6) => 1.03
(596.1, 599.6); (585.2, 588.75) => 0.98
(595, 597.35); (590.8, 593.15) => 1.00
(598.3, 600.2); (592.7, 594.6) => 1.03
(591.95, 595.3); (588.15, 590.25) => 1.04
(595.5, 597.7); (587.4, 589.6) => 0.99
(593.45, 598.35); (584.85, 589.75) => 1.00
